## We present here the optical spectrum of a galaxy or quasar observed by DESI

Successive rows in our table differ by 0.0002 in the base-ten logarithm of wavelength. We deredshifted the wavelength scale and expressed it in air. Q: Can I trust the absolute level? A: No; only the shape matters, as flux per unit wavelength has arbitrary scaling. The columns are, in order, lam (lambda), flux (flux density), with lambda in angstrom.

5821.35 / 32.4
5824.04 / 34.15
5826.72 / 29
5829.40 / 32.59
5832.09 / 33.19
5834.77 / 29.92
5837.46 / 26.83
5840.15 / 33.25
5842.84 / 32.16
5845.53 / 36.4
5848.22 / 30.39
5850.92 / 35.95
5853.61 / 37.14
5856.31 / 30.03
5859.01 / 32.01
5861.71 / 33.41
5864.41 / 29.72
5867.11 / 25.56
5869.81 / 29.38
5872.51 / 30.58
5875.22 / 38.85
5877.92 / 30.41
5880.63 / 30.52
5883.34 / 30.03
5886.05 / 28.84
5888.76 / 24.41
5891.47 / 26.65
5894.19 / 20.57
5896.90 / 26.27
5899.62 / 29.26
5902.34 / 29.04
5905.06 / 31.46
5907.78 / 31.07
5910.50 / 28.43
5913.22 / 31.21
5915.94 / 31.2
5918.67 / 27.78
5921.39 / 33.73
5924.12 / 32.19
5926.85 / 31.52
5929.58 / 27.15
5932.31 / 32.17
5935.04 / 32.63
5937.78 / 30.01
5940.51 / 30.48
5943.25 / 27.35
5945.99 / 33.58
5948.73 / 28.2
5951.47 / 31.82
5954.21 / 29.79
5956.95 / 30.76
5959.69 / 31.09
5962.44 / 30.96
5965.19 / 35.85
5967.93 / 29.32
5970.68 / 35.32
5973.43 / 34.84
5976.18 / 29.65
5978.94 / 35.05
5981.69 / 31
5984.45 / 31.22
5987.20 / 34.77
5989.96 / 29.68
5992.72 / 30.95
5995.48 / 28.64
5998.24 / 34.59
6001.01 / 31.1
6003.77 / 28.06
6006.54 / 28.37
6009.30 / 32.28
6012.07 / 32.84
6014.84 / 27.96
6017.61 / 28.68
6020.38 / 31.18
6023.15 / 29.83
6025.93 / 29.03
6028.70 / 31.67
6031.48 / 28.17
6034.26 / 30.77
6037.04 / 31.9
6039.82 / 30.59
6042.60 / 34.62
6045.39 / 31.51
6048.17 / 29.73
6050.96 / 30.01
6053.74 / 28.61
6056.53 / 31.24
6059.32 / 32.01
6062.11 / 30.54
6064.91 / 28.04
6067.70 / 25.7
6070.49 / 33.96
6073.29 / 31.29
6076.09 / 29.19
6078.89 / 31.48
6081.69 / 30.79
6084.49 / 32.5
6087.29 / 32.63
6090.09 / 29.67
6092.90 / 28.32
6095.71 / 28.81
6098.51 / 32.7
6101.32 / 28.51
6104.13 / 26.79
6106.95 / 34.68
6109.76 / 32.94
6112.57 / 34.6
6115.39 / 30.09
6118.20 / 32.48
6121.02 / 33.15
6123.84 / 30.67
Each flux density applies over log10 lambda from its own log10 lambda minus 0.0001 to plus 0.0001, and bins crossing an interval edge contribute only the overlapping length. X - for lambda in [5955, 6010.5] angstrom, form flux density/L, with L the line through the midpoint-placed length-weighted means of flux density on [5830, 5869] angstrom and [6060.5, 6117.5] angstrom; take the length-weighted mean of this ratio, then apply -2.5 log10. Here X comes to -0.02 mag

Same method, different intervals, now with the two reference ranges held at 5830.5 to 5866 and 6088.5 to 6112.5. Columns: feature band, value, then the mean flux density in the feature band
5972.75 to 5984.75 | -0.03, 32.3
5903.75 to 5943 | 0.04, 30.7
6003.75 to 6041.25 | 0.03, 30.2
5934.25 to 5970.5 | 0.02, 31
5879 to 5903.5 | 0.17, 27.3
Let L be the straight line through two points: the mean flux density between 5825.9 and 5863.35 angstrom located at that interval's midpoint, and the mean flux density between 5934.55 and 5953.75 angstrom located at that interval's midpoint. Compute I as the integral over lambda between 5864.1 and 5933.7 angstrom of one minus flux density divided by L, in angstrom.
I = 3.9 angstrom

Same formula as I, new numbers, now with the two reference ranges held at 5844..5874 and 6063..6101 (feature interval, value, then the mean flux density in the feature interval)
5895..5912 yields 1.4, 29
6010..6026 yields 0.4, 30.1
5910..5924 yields 0.3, 30.8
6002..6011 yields 0.3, 29.8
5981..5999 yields -0.3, 31.5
